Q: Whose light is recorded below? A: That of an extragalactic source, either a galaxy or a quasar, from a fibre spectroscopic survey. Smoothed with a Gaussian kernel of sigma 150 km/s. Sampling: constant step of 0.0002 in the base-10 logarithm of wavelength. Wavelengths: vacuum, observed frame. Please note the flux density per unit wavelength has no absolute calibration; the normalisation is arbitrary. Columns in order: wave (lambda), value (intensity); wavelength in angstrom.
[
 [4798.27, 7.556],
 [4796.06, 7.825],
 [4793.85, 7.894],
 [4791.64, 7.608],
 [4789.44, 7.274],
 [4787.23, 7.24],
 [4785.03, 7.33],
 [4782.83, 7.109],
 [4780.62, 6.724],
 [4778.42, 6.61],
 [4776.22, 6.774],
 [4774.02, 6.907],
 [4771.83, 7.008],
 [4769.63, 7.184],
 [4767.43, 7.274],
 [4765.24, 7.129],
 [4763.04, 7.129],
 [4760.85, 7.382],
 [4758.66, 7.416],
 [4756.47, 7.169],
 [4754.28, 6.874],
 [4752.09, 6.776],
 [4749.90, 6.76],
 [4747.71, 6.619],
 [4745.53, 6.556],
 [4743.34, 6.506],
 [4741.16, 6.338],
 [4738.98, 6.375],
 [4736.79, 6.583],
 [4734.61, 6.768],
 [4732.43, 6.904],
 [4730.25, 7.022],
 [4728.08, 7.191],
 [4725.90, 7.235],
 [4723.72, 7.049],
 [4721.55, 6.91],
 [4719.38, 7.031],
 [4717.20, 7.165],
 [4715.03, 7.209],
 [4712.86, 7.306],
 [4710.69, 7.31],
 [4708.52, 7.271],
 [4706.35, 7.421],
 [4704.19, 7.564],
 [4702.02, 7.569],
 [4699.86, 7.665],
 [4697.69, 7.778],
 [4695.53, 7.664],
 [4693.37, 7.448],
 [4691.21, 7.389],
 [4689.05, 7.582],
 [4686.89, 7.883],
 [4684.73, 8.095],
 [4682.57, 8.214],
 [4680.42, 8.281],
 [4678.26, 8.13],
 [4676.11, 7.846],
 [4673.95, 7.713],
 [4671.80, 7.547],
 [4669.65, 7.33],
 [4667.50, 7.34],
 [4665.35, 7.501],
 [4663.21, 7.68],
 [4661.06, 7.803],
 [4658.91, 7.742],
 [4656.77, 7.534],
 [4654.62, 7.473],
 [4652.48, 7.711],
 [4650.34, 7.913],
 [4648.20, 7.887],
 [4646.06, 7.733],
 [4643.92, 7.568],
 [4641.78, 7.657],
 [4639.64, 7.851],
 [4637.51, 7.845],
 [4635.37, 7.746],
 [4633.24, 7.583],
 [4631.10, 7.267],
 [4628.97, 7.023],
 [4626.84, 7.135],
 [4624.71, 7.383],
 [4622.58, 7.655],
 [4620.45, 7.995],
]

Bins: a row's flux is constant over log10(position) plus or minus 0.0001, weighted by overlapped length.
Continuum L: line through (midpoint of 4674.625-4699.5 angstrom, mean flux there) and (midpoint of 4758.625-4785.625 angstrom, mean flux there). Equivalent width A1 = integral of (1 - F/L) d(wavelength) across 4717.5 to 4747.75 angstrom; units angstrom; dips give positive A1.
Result 2.5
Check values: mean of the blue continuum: 7.84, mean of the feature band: 6.81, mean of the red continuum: 7.06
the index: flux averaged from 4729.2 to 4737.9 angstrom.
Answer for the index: 6.81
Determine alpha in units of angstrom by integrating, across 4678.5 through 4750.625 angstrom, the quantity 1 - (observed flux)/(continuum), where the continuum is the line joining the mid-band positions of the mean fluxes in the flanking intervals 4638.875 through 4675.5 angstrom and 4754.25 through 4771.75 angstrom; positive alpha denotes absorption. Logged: 1.6 angstrom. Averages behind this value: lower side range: 7.65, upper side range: 7.2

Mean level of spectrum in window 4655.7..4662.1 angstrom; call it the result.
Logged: 7.69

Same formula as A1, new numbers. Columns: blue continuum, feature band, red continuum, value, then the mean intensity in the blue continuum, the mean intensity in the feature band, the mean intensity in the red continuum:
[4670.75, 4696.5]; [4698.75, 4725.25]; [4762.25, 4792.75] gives 1.1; 7.82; 7.29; 7.09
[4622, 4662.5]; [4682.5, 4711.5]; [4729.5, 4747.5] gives -2.3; 7.61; 7.61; 6.62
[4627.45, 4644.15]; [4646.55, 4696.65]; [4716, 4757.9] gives -2.9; 7.55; 7.73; 6.84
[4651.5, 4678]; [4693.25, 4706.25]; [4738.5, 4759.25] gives -0.6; 7.62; 7.62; 6.73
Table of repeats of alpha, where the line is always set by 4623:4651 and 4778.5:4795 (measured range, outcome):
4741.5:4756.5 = 1.32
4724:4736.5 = 0.66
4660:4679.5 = -0.38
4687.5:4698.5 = -0.17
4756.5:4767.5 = 0.10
